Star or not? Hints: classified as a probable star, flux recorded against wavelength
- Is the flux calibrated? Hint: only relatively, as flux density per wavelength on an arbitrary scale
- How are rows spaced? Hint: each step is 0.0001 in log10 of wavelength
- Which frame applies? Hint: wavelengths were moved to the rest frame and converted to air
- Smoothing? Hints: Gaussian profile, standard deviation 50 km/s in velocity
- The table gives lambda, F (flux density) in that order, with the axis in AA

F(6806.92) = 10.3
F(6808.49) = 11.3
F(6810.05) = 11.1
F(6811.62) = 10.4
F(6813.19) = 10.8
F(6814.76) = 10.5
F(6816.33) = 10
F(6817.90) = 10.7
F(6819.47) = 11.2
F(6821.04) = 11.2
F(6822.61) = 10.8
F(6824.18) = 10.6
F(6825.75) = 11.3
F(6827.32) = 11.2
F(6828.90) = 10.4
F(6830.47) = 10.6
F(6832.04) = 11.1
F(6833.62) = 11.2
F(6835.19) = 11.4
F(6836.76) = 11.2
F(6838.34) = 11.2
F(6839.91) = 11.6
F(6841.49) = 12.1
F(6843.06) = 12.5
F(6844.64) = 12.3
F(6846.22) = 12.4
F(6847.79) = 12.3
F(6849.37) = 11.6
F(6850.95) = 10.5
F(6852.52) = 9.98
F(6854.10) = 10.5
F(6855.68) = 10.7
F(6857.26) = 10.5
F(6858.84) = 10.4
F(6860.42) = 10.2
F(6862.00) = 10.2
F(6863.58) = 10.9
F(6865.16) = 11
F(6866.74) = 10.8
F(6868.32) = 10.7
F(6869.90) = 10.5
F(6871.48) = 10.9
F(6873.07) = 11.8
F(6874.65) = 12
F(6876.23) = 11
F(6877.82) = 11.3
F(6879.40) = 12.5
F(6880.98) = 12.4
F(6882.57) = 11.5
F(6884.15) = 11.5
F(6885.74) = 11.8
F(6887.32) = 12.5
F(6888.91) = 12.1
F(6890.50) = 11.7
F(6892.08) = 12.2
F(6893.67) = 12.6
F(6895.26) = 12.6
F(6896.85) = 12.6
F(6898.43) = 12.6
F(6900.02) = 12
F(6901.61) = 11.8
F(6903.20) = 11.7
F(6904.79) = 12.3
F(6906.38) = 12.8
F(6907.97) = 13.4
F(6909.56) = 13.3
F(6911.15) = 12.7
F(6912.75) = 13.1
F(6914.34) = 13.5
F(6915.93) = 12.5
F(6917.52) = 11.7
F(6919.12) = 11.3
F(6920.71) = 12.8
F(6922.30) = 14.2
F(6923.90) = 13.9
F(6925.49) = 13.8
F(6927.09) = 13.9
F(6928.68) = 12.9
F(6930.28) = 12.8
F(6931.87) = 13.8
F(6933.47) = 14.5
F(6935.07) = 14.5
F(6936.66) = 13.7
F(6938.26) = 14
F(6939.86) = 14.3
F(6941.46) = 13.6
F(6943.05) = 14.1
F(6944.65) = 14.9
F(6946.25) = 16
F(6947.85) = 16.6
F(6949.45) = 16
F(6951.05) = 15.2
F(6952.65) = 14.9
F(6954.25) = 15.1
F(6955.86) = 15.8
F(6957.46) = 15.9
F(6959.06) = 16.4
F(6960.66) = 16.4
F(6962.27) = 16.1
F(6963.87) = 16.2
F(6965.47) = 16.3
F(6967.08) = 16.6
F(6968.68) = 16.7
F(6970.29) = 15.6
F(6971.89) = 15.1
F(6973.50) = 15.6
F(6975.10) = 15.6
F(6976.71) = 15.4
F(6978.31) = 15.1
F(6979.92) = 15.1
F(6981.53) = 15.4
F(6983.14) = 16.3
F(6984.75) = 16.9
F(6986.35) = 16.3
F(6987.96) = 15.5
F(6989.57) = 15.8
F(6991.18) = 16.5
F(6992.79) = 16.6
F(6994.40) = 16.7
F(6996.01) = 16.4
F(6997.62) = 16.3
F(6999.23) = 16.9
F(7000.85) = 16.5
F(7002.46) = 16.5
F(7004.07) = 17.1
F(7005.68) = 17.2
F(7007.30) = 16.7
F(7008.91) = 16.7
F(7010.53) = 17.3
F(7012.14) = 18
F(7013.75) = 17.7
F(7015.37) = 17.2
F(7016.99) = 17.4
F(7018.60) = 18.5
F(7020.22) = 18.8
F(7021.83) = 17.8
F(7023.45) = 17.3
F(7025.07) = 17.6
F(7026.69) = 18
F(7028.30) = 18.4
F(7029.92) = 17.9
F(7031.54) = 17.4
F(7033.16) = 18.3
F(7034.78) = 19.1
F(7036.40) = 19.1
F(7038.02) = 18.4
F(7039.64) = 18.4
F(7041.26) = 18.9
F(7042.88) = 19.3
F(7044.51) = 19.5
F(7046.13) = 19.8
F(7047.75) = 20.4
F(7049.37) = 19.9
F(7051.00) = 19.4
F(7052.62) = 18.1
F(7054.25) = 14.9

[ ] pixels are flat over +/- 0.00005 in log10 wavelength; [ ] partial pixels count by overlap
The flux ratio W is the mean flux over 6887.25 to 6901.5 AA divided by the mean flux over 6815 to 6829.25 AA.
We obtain 1.14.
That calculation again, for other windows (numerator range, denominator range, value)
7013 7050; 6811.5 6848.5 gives 1.65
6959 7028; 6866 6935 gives 1.34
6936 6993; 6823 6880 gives 1.40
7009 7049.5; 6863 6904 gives 1.56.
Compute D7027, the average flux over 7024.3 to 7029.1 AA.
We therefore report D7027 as 18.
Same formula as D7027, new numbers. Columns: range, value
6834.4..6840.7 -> 11.4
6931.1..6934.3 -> 14.1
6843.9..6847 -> 12.3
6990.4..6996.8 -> 16.6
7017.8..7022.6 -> 18.4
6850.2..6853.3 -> 10.3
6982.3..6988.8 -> 16.2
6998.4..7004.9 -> 16.8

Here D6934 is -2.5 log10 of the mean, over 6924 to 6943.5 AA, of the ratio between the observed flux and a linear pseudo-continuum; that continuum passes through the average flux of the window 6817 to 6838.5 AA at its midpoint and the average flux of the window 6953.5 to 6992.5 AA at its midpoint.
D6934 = 0.06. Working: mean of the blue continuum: 11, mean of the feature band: 13.8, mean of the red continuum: 15.9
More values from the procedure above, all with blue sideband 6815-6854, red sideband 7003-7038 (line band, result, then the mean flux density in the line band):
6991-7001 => 0.024 mag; 16.6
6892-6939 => 0.087 mag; 13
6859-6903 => 0.111 mag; 11.6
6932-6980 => 0.010 mag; 15.4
